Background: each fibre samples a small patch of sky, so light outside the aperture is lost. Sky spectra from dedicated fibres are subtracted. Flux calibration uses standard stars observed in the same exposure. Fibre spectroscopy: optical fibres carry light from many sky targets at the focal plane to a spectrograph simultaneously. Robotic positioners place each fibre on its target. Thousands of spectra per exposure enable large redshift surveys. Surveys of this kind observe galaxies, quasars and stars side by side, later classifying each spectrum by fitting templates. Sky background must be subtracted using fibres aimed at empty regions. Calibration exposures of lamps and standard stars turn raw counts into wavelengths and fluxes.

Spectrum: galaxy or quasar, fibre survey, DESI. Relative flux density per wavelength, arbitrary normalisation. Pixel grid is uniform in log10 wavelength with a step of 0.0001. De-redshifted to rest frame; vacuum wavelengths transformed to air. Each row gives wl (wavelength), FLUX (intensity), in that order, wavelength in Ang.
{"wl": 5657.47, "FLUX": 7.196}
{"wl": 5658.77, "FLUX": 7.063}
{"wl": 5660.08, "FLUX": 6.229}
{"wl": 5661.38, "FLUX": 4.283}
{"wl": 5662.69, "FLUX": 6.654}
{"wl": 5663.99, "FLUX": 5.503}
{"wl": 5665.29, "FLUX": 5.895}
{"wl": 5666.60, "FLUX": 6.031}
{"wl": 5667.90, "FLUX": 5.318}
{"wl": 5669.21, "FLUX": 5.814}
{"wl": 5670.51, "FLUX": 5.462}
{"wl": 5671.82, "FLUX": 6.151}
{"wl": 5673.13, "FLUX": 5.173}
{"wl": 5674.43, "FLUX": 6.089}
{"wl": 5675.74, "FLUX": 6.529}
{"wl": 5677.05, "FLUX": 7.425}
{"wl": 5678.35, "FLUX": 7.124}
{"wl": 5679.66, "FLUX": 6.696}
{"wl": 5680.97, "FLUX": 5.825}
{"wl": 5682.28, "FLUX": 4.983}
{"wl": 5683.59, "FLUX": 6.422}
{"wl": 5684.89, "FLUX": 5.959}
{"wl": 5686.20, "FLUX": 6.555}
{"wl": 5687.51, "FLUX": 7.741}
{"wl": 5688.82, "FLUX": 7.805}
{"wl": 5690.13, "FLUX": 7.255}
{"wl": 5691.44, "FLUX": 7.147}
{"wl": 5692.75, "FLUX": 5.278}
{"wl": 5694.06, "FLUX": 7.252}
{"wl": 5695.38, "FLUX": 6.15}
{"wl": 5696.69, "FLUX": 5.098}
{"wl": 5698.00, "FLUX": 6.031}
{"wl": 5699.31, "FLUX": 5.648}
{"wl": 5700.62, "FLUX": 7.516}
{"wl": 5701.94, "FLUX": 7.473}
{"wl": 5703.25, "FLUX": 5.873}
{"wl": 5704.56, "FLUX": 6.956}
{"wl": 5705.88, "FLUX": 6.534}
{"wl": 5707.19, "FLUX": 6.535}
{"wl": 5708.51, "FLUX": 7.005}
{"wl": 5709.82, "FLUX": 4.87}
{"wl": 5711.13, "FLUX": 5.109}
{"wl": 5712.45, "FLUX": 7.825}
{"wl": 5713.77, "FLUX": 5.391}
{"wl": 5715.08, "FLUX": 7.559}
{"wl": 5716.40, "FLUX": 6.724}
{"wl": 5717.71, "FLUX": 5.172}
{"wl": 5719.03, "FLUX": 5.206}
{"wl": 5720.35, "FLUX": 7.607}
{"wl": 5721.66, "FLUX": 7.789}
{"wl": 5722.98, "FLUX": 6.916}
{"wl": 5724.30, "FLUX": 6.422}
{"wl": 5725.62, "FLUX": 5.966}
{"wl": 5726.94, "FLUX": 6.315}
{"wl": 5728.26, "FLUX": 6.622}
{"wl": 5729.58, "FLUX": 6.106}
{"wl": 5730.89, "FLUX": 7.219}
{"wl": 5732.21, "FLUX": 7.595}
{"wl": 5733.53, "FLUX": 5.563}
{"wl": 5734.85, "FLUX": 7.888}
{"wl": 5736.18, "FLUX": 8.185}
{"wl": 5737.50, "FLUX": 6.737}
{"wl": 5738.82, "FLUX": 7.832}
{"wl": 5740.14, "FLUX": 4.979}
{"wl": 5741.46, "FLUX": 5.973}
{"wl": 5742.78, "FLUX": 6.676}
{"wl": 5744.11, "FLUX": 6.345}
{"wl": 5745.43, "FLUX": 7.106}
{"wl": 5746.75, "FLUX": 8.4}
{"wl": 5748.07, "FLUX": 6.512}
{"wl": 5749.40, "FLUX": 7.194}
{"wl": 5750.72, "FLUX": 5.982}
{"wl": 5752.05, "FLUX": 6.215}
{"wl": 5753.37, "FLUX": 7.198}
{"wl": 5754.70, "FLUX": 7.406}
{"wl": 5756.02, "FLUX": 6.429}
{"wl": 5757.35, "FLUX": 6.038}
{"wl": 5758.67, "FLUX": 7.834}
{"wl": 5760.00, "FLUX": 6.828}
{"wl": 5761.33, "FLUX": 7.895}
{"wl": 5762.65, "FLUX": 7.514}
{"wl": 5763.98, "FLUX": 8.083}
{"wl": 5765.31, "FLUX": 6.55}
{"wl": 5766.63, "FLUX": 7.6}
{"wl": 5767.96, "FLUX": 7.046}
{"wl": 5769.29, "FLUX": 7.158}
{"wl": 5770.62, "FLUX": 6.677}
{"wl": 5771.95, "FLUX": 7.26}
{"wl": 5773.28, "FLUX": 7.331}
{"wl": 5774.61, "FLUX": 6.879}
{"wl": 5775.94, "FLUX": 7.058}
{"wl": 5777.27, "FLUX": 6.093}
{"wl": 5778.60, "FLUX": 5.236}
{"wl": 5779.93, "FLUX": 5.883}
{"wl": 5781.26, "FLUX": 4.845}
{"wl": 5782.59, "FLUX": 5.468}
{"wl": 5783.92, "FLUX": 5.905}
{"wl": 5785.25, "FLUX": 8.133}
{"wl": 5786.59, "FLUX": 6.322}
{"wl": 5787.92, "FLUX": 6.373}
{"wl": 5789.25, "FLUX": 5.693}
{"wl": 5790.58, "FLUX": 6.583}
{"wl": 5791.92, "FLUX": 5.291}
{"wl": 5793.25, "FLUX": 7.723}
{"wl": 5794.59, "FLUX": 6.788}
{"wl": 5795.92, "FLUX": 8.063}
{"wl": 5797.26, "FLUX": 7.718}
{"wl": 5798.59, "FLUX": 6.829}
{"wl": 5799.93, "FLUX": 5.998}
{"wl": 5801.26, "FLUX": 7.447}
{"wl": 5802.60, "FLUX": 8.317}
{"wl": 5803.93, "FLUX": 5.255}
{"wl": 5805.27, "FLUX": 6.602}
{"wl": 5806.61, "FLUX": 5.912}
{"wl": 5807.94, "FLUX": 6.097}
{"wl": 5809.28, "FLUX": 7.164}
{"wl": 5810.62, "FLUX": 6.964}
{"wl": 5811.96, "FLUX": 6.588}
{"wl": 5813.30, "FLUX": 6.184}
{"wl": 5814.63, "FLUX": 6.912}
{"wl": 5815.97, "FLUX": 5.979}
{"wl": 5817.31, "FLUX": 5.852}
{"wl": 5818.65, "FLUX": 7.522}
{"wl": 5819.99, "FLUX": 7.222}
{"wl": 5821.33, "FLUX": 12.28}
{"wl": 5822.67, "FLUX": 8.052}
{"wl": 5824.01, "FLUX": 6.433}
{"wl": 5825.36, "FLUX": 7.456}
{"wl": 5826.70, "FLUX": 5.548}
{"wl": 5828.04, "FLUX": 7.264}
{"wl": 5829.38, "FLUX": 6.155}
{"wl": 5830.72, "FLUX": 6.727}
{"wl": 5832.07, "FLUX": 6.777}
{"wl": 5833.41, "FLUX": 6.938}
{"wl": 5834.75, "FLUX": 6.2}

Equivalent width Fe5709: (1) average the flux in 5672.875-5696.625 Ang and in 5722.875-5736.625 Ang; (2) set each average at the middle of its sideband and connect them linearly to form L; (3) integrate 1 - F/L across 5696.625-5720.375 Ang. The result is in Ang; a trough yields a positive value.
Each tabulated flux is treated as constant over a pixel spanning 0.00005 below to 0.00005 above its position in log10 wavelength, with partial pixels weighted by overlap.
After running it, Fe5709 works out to 1.2 Ang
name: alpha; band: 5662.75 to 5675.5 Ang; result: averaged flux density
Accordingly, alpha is 5.79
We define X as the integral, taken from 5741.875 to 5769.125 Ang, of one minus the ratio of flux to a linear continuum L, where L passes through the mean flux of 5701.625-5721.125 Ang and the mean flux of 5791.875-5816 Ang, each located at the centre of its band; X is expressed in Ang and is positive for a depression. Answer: -1.9 Ang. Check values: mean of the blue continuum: 6.38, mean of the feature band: 7.04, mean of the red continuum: 6.79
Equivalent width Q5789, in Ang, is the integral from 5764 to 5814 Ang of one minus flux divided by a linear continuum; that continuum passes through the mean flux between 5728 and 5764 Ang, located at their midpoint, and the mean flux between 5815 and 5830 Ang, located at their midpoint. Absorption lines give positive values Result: 3.3 Ang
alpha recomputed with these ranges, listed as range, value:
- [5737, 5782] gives 6.79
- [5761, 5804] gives 6.77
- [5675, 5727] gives 6.49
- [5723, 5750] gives 6.78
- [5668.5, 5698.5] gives 6.35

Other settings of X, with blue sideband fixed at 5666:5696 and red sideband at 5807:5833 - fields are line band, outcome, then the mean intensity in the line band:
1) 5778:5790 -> 1.5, 6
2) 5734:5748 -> -0.7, 6.97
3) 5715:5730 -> 0.1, 6.5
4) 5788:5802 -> 0.2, 6.8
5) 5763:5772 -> -0.6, 7.2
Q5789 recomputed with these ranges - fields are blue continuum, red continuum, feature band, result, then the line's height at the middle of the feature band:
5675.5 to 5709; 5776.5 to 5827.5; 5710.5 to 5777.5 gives -1.98 Ang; 6.63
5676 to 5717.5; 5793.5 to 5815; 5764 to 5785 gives 0.56 Ang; 6.73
